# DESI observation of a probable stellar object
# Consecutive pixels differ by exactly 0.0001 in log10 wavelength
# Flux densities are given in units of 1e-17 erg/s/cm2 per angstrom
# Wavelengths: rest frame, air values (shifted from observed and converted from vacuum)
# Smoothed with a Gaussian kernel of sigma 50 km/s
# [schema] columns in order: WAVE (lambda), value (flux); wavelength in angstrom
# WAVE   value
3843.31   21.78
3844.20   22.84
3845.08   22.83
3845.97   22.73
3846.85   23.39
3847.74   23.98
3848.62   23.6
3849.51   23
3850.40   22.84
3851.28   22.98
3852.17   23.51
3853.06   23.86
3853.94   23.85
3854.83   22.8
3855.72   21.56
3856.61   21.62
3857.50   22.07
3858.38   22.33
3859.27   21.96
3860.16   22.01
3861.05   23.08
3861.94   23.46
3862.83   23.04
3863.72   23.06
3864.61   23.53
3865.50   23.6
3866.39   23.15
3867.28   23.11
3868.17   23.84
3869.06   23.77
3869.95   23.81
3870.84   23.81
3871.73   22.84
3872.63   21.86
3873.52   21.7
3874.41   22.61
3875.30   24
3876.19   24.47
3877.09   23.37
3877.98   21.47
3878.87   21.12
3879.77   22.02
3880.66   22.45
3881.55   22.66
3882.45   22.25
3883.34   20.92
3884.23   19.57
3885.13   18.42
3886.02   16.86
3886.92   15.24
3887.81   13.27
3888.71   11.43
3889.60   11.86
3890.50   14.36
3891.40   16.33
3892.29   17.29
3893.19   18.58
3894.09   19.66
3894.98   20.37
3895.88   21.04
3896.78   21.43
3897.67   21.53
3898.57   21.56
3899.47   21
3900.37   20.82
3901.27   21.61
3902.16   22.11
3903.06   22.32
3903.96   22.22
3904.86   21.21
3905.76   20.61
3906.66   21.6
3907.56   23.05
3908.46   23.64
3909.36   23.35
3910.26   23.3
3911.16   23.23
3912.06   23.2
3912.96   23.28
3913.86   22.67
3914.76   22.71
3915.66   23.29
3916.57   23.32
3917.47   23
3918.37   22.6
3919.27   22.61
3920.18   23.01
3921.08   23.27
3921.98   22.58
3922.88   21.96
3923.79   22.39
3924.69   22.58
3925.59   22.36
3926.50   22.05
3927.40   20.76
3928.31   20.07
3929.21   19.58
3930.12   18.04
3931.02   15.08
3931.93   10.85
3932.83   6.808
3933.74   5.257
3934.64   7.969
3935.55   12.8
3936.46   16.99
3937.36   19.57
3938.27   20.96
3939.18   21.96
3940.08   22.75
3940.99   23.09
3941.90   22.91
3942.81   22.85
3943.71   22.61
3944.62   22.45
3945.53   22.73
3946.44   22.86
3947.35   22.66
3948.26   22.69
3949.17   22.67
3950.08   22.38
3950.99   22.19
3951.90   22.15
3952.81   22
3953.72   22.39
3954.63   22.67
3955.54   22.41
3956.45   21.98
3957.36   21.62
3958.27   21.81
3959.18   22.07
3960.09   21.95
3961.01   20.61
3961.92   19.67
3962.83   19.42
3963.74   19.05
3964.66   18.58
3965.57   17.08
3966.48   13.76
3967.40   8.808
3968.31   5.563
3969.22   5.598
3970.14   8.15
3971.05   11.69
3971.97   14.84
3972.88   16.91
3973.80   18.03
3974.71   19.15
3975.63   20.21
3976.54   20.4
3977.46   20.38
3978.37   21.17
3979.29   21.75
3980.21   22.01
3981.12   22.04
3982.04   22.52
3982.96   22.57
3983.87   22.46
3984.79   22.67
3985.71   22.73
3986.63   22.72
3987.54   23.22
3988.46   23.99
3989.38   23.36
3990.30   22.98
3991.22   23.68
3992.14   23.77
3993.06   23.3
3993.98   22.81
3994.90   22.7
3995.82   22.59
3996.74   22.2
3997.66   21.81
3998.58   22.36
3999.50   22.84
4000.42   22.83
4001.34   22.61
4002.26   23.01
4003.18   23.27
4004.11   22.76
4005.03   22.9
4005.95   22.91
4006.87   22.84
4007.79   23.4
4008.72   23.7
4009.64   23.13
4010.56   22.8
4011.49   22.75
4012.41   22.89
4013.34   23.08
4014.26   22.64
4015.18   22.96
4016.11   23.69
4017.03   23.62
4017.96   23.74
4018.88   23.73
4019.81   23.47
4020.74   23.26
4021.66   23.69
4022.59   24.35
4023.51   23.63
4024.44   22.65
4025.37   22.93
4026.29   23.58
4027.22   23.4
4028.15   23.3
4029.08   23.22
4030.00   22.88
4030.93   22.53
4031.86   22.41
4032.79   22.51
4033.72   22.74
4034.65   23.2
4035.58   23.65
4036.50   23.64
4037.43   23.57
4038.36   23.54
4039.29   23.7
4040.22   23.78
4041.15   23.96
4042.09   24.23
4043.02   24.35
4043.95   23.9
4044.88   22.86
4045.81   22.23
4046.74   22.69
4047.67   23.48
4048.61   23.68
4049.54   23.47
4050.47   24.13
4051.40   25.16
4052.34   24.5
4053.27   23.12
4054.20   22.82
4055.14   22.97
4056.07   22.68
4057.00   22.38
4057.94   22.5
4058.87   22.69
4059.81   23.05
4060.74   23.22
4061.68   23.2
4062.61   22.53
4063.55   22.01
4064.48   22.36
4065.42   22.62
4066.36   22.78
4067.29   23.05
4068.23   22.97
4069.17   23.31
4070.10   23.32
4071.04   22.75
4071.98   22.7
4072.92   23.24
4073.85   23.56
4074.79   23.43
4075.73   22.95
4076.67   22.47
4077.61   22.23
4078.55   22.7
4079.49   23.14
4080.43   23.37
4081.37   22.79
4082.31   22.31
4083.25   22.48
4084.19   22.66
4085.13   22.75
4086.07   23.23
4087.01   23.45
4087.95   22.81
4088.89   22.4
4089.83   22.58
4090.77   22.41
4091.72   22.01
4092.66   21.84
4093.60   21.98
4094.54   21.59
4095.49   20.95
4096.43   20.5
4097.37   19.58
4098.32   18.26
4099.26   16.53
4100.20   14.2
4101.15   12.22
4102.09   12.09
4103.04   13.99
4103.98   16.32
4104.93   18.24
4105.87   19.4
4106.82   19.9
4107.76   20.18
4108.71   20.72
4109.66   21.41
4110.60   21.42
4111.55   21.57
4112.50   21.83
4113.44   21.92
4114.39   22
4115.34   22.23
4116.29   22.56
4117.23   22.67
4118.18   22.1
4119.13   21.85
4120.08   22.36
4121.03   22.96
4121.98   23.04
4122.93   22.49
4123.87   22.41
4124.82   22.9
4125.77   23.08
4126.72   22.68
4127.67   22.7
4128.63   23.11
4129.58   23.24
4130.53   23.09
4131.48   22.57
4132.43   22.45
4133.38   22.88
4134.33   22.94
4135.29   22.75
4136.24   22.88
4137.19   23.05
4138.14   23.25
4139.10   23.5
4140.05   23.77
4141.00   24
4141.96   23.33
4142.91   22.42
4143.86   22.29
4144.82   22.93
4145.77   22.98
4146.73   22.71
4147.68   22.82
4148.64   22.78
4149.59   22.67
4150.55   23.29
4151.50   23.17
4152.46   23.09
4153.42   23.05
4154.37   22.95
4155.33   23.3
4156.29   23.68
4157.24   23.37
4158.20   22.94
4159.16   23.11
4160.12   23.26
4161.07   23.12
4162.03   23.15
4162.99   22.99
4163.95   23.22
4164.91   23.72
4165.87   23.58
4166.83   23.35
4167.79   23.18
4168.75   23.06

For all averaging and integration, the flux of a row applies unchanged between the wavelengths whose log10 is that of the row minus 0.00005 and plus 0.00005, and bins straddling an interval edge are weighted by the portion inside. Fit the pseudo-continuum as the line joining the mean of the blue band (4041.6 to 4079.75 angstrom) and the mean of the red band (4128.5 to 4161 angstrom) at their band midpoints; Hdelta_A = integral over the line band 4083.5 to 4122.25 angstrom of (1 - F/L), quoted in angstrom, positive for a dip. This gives 4.24 angstrom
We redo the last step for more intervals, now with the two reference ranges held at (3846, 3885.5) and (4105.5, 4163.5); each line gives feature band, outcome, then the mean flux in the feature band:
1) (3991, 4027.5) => -0.72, 23.1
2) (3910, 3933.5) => 1.97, 20.8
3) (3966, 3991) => 4.52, 18.6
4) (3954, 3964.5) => 0.70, 21.1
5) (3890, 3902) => 1.59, 19.7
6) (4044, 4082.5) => -0.65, 23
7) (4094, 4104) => 2.49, 17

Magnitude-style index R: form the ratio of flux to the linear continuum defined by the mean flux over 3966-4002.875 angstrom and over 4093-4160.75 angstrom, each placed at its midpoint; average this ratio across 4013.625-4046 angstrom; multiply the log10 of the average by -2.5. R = -0.14 mag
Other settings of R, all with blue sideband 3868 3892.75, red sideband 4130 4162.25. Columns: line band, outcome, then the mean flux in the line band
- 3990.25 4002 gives -0.07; 22.8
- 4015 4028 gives -0.09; 23.5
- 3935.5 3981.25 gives 0.08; 19.5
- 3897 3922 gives -0.10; 22.4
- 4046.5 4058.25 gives -0.07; 23.4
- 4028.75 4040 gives -0.07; 23.2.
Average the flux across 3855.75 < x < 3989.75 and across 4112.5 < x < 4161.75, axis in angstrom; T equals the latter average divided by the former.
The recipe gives 1.12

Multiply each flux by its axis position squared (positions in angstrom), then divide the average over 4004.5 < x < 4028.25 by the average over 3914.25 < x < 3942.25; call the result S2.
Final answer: 1.25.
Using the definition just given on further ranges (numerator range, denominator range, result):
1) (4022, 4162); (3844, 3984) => 1.19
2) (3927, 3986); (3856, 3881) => 0.87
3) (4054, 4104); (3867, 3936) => 1.16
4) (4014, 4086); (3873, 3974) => 1.25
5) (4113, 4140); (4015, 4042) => 1.02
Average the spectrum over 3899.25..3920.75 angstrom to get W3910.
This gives 22.5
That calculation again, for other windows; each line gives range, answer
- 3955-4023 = 21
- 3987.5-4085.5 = 23.1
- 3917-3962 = 20.4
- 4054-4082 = 22.9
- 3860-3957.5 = 20.9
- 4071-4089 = 22.9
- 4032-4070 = 23.2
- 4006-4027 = 23.3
